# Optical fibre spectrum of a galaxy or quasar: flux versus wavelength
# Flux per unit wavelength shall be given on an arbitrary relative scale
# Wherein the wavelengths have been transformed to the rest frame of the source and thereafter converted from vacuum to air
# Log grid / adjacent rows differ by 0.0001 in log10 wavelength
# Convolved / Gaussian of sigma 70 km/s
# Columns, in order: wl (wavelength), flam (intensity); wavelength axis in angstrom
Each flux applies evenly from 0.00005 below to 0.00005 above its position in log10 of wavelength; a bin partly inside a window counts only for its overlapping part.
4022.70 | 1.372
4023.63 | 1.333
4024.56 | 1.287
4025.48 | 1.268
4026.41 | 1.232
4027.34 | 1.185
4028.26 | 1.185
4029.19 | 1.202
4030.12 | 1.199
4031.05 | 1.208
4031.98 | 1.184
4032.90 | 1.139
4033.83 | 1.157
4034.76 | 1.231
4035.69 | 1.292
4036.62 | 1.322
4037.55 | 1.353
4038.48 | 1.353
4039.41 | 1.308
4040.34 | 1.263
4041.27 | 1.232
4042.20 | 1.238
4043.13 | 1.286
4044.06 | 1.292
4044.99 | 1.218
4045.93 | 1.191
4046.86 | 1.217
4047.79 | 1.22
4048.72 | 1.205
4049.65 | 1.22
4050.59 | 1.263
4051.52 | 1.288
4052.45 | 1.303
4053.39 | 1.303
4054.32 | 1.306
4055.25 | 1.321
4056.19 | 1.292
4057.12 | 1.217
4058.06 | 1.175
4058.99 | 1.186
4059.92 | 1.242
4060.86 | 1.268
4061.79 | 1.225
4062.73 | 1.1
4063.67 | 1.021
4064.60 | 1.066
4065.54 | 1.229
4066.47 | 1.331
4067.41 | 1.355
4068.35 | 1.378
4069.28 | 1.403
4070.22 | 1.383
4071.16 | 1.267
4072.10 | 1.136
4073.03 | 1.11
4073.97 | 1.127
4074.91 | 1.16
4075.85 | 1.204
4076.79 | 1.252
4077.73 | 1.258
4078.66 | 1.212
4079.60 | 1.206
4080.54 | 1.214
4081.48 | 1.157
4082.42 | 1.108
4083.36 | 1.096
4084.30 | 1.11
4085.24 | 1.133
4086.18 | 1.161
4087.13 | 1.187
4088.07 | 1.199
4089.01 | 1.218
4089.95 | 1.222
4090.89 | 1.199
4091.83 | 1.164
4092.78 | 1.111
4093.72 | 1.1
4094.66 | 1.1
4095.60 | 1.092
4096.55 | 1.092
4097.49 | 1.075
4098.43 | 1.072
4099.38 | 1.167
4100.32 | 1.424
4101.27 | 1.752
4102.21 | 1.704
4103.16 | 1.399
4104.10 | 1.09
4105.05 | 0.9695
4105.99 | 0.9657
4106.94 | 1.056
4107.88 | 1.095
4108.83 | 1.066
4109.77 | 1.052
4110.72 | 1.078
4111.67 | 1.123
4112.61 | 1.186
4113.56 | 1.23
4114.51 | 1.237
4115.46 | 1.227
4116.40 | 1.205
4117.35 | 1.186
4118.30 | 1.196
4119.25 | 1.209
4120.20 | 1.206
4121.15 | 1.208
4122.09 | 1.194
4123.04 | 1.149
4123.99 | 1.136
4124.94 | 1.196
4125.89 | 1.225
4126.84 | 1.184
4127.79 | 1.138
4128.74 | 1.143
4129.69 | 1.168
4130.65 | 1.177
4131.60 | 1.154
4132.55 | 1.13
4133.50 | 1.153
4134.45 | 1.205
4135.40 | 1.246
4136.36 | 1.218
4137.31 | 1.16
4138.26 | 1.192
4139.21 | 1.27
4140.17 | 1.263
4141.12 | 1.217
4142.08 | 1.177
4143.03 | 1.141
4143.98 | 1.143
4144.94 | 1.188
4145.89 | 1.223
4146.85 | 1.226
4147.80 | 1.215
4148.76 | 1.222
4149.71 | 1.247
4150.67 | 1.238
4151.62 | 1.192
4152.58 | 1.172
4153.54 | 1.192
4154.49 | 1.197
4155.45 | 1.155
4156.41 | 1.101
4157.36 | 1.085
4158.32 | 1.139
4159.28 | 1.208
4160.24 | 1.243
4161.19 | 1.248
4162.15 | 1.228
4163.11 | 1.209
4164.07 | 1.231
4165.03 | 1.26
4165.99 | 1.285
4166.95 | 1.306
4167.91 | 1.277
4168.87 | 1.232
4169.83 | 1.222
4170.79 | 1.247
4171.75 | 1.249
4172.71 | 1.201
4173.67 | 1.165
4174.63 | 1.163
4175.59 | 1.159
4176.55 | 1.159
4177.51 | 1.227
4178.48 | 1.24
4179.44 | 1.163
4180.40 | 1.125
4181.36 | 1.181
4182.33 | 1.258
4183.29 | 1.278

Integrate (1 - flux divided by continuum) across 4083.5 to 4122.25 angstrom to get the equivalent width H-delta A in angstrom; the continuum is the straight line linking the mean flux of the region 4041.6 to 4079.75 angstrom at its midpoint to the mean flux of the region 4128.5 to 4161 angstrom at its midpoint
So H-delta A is 1.00 angstrom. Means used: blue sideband 1.24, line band 1.18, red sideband 1.19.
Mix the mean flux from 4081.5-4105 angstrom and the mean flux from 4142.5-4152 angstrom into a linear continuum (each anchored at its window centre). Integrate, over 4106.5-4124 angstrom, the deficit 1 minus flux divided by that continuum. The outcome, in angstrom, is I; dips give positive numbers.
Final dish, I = 0.6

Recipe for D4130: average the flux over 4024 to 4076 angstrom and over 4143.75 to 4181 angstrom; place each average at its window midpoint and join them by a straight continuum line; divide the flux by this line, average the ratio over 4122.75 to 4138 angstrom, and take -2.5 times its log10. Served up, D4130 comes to 0.04 mag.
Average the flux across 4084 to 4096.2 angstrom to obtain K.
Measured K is 1.15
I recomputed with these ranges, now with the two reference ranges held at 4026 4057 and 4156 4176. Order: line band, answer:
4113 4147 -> 0.88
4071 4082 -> 0.44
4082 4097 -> 1.11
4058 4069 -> 0.20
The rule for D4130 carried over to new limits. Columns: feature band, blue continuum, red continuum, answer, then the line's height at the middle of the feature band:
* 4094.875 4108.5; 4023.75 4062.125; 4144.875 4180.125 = 0.02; 1.23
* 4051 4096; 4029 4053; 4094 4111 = 0.00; 1.21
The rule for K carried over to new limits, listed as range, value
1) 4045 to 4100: 1.2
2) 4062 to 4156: 1.19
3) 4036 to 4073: 1.25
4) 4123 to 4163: 1.19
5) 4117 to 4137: 1.18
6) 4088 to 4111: 1.18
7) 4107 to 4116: 1.14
